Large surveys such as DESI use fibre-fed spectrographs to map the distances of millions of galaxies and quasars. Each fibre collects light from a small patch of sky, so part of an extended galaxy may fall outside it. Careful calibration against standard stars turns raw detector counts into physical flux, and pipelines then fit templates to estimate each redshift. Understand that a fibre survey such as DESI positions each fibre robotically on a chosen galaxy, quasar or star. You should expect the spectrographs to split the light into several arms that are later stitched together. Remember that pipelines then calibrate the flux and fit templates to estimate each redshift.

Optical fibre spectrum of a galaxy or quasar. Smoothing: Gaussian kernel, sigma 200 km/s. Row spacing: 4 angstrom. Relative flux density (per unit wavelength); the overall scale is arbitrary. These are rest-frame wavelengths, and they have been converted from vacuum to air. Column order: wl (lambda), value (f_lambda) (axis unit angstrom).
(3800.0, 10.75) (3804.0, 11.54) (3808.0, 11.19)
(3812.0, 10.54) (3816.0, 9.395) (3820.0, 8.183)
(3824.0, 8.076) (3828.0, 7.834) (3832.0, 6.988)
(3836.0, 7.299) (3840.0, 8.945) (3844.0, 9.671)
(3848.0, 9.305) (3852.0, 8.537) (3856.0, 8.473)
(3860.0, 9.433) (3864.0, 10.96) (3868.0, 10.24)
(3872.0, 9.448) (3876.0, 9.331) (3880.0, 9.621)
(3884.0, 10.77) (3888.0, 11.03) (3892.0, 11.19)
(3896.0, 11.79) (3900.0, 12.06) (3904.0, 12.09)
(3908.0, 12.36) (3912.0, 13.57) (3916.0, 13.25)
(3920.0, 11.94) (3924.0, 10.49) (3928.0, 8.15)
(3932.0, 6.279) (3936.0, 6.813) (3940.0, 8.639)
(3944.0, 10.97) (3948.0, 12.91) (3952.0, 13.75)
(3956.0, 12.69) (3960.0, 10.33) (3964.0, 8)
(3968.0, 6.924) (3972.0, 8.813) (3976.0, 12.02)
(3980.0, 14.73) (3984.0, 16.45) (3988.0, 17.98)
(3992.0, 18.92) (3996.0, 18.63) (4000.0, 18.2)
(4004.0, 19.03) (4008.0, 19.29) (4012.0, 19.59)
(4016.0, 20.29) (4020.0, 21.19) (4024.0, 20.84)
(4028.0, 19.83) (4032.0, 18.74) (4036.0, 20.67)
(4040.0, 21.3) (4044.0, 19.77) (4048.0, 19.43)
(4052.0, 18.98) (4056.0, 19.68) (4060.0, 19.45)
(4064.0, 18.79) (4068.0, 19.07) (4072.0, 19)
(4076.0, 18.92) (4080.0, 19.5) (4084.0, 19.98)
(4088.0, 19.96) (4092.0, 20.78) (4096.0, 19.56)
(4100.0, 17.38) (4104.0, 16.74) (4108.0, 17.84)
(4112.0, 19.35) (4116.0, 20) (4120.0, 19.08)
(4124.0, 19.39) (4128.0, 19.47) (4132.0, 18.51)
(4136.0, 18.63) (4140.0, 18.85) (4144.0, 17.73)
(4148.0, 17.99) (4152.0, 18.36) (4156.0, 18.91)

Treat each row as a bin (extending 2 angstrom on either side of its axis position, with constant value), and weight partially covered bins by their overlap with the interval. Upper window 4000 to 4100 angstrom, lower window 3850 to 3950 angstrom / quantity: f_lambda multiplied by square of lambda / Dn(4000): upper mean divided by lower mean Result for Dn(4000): 2.03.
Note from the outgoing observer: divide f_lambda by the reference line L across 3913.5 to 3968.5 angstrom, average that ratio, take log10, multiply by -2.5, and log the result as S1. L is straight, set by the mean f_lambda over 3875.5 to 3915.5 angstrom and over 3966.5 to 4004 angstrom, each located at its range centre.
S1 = 0.29 mag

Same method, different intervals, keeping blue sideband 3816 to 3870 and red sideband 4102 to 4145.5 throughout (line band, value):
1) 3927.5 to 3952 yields 0.29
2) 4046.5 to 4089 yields -0.16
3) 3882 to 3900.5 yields -0.08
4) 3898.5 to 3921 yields -0.13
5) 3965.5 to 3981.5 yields 0.28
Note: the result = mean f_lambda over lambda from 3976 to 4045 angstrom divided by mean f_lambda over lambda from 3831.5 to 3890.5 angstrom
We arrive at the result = 2.01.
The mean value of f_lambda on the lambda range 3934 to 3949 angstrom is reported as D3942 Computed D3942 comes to 9.63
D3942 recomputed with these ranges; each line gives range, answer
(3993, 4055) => 19.7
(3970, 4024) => 17.4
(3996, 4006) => 18.6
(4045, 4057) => 19.4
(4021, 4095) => 19.7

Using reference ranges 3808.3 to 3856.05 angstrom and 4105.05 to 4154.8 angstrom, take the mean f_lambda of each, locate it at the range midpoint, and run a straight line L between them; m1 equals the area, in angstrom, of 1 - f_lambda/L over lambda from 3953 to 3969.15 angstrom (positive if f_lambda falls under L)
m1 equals 3.9 angstrom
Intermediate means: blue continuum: 8.7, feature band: 9.88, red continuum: 18.7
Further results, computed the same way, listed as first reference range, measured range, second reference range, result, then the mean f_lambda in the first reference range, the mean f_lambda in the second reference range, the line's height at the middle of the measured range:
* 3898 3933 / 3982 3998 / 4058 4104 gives -3.4 angstrom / 11.3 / 19.2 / 14.8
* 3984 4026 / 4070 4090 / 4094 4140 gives -0.6 angstrom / 19.3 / 18.7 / 18.9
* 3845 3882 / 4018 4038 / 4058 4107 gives -4.3 angstrom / 9.49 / 19.1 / 16.7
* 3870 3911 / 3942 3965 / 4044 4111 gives 3.6 angstrom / 11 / 19.1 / 13.7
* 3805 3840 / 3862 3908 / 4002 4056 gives 5.0 angstrom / 8.78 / 19.9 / 12.2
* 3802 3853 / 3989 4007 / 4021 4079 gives -1.6 angstrom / 9.05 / 19.6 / 17.2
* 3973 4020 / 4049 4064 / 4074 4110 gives -0.7 angstrom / 17.7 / 19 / 18.5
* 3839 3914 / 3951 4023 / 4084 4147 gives -4.7 angstrom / 10.5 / 18.9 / 14.4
